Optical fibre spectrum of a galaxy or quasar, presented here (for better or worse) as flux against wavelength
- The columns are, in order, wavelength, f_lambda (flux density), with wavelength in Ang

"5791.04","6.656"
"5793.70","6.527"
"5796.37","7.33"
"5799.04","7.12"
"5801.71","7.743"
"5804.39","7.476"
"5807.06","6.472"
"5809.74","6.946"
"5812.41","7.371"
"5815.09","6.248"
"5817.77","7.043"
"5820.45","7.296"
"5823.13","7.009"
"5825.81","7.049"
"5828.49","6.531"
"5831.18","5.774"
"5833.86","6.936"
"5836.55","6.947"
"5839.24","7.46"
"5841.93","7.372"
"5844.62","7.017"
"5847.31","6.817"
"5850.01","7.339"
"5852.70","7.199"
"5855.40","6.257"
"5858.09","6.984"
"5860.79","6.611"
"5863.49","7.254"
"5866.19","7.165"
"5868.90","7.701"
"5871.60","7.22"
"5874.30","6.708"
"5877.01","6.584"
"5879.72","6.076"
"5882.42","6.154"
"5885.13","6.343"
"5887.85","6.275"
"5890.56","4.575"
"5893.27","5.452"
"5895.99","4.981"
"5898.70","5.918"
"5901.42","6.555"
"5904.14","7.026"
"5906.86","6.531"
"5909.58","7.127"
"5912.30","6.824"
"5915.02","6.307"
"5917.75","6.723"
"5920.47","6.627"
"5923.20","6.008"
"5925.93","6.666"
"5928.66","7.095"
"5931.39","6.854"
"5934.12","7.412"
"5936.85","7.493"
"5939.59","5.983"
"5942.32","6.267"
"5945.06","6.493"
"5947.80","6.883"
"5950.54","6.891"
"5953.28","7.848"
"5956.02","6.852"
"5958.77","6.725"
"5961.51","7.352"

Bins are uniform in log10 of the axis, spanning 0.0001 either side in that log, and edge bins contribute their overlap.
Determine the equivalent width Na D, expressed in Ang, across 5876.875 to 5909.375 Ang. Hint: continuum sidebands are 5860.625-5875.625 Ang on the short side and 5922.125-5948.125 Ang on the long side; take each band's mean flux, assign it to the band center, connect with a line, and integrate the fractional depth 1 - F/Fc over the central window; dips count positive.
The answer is 4.3 Ang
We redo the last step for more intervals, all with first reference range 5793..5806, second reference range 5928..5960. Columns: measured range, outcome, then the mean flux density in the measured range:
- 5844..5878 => 0.5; 6.99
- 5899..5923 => 1.1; 6.65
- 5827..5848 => 0.9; 6.86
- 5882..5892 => 1.8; 5.8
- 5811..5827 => 0.5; 7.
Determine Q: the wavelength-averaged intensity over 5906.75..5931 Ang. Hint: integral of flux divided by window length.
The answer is 6.67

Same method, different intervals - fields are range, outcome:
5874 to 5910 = 6.12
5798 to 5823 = 7.07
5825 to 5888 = 6.83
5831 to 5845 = 7.01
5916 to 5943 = 6.72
